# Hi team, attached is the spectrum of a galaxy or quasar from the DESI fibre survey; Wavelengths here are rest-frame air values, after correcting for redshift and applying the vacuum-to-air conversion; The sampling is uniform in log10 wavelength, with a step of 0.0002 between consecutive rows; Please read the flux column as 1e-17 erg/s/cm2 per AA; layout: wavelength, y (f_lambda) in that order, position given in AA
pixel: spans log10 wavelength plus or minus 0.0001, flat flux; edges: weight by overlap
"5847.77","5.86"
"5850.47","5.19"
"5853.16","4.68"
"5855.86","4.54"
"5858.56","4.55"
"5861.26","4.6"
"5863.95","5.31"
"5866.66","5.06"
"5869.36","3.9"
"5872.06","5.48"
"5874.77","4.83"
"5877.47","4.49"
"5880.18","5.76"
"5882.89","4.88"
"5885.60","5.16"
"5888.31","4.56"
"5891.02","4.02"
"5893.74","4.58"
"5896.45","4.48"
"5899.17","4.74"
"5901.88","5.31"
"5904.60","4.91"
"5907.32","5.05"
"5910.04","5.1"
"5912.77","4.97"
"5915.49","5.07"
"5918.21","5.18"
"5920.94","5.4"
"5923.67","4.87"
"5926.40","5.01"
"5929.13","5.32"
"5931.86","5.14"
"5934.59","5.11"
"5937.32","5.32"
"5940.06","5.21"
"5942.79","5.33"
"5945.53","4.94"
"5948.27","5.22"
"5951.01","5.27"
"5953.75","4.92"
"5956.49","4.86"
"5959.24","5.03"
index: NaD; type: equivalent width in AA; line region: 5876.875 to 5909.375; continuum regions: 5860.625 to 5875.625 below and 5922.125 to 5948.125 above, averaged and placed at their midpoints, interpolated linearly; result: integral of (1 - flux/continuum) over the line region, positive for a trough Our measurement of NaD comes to 0.9 AA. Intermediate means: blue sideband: 4.88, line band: 4.84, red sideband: 5.14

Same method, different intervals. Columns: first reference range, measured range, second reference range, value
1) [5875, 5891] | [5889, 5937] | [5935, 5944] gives 1.2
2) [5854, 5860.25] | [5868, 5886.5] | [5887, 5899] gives -1.8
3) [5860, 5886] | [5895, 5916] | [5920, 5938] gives 0.5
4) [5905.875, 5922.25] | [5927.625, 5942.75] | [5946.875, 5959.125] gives -0.4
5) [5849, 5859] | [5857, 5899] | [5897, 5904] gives 0.7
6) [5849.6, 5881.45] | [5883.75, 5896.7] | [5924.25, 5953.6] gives 1.0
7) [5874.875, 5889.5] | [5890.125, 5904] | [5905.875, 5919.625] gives 1.0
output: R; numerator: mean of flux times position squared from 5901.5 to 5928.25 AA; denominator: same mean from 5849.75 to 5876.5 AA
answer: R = 1.08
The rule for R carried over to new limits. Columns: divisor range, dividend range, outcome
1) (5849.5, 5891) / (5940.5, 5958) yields 1.08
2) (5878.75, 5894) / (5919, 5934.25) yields 1.08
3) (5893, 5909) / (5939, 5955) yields 1.08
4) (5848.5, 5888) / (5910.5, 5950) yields 1.07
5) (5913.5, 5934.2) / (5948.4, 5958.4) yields 0.99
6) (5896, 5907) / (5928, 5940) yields 1.07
